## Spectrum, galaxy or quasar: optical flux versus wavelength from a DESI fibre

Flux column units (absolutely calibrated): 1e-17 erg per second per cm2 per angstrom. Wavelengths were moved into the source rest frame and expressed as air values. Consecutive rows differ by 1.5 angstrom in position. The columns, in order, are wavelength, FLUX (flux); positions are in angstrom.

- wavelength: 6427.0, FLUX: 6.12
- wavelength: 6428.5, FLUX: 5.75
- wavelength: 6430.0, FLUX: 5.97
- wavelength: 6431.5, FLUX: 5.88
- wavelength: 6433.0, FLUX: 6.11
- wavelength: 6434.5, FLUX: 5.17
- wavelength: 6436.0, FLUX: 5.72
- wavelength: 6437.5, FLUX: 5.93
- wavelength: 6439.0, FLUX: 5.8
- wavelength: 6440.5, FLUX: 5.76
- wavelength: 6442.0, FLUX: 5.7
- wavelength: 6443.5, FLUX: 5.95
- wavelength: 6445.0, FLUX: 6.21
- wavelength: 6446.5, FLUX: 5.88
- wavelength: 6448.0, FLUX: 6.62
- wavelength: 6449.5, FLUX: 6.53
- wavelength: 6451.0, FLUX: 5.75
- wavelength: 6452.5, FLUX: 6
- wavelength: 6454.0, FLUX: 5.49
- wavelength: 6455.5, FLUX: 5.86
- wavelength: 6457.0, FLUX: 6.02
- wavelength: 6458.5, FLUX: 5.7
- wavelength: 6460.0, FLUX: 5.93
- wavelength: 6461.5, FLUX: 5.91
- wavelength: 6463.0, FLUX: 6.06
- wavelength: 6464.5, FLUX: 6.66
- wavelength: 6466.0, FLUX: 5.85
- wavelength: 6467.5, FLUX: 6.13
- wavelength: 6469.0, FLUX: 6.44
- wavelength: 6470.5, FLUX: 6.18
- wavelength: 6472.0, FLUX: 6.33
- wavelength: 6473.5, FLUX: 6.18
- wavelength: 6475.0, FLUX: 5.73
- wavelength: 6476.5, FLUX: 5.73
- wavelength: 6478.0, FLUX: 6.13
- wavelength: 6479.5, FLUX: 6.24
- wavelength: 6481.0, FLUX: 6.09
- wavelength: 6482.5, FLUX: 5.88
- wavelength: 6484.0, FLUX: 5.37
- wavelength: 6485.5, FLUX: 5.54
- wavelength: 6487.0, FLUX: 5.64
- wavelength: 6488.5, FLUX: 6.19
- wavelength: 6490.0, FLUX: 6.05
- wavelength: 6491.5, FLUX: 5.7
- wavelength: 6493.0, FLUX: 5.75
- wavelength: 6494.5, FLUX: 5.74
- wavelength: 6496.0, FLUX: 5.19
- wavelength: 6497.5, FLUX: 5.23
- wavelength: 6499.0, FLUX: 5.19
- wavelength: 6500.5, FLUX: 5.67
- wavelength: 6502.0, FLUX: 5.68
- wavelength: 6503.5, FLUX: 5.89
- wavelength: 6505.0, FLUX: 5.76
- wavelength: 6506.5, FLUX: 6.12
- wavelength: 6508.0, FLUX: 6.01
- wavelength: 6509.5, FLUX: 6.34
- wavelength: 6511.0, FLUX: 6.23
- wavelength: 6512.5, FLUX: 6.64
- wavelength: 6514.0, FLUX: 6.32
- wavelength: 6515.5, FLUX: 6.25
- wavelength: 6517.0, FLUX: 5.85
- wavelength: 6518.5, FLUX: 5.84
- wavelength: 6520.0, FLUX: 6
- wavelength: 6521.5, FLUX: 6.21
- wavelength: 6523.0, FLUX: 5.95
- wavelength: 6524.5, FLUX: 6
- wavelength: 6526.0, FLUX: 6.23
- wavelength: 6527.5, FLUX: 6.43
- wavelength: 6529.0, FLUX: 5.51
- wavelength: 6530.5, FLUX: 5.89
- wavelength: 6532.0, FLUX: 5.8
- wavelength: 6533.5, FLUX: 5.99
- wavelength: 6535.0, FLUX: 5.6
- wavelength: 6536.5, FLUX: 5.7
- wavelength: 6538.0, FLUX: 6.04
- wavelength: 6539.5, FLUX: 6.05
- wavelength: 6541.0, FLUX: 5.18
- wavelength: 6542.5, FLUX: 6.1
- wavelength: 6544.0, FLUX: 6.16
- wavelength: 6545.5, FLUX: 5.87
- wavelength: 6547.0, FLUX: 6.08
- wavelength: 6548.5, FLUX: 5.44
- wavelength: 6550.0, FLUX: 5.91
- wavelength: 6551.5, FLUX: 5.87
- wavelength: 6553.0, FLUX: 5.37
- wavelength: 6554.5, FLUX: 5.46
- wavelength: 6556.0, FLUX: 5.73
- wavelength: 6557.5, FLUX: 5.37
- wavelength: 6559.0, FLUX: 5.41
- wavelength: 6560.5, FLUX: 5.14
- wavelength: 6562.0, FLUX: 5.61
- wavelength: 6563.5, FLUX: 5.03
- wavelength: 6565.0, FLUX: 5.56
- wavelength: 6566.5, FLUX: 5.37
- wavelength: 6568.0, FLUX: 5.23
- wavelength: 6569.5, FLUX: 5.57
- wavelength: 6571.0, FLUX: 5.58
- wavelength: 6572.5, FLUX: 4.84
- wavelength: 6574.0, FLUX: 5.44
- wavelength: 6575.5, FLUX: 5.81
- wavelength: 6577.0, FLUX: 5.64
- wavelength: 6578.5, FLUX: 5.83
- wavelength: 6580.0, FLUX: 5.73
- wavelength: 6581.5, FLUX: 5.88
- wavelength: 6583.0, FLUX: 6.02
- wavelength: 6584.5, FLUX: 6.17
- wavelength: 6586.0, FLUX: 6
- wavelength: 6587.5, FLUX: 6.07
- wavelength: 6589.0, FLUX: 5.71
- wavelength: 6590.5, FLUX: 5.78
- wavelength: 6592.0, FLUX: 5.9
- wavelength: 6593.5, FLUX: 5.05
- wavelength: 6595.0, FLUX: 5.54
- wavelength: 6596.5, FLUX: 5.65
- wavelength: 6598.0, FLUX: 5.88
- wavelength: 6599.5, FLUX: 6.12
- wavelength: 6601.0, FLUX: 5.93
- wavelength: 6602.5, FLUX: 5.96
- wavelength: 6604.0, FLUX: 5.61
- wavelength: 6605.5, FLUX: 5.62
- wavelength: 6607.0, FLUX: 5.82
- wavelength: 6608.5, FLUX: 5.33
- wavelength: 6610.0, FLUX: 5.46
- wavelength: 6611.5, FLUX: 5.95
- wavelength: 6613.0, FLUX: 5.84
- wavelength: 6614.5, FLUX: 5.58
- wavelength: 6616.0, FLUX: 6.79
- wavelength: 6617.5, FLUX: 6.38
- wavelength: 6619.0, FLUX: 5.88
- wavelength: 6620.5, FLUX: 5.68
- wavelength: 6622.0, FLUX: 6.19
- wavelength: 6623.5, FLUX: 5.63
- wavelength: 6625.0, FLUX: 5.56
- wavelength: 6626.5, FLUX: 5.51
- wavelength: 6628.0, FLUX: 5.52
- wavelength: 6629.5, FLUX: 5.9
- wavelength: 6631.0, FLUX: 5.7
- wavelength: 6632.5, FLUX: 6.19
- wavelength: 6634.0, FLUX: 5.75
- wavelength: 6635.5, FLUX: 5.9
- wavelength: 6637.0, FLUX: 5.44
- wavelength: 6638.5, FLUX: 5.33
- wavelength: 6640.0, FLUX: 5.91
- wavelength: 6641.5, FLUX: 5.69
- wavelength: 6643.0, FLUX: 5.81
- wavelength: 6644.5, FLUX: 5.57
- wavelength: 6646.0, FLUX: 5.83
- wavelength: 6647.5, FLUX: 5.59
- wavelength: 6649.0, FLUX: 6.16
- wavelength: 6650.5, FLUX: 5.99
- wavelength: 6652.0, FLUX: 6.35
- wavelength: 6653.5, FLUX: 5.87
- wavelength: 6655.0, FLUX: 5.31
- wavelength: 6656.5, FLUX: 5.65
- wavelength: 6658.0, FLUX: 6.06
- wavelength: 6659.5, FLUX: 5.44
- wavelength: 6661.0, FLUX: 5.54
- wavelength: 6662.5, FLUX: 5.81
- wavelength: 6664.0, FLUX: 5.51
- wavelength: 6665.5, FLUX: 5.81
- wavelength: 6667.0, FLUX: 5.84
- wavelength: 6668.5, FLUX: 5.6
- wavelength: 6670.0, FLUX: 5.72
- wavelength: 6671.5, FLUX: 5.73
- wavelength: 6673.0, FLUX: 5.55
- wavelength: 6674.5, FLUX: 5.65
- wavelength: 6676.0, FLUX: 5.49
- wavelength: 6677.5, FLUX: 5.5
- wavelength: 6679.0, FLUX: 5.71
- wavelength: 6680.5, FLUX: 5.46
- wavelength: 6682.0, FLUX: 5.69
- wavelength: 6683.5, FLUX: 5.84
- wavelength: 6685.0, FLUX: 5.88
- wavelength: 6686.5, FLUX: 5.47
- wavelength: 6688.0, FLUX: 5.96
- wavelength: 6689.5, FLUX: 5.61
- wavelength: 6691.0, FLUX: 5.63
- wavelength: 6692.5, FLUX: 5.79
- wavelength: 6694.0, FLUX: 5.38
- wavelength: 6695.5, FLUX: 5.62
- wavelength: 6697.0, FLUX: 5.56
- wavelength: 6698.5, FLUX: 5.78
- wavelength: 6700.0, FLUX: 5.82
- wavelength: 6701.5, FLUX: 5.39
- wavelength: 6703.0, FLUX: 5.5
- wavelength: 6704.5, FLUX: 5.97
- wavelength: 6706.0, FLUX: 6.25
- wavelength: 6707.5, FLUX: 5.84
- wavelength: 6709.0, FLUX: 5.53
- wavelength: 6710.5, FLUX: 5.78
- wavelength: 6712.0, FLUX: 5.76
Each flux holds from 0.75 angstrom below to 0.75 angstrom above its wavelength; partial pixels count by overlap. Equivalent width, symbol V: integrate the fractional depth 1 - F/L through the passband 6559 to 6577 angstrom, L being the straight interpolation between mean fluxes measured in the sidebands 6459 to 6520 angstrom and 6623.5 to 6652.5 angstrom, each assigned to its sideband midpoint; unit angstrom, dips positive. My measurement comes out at 1.4 angstrom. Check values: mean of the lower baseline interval 5.94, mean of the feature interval 5.39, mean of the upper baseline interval 5.76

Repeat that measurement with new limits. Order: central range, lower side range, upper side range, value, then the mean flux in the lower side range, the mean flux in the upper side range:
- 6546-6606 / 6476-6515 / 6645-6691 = 1.51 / 5.86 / 5.72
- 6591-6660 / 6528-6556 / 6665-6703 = -0.87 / 5.78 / 5.66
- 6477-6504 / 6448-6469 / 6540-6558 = 0.87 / 6.03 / 5.72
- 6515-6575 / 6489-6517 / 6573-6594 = 1.19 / 5.88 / 5.79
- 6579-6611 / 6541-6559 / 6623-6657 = -0.22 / 5.72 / 5.75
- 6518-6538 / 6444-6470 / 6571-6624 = -0.05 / 6.06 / 5.79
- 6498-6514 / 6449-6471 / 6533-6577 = -0.38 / 6.03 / 5.6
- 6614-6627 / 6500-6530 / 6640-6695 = -0.25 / 6.05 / 5.71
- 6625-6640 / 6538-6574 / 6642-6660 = 0.16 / 5.57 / 5.81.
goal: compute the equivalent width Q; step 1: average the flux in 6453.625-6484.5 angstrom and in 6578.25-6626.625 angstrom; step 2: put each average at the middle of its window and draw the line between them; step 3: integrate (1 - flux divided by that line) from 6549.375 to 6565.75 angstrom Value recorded 1.09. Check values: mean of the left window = 6.01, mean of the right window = 5.82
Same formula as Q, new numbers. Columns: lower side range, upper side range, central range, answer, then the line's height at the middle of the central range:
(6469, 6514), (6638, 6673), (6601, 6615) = 0.2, 5.79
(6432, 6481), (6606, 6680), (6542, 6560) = 0.5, 5.87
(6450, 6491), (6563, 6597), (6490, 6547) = -0.8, 5.82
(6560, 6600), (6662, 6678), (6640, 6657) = -0.5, 5.65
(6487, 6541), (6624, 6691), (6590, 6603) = 0.1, 5.79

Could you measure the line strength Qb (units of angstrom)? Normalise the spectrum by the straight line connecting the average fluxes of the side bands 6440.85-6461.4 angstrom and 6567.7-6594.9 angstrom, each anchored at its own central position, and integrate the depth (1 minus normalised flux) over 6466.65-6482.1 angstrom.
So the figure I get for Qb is -0.5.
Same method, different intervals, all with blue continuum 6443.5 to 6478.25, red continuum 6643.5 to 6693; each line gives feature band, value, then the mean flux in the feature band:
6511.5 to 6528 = -0.5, 6.15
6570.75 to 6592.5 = 0.3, 5.76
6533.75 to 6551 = 0.2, 5.84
